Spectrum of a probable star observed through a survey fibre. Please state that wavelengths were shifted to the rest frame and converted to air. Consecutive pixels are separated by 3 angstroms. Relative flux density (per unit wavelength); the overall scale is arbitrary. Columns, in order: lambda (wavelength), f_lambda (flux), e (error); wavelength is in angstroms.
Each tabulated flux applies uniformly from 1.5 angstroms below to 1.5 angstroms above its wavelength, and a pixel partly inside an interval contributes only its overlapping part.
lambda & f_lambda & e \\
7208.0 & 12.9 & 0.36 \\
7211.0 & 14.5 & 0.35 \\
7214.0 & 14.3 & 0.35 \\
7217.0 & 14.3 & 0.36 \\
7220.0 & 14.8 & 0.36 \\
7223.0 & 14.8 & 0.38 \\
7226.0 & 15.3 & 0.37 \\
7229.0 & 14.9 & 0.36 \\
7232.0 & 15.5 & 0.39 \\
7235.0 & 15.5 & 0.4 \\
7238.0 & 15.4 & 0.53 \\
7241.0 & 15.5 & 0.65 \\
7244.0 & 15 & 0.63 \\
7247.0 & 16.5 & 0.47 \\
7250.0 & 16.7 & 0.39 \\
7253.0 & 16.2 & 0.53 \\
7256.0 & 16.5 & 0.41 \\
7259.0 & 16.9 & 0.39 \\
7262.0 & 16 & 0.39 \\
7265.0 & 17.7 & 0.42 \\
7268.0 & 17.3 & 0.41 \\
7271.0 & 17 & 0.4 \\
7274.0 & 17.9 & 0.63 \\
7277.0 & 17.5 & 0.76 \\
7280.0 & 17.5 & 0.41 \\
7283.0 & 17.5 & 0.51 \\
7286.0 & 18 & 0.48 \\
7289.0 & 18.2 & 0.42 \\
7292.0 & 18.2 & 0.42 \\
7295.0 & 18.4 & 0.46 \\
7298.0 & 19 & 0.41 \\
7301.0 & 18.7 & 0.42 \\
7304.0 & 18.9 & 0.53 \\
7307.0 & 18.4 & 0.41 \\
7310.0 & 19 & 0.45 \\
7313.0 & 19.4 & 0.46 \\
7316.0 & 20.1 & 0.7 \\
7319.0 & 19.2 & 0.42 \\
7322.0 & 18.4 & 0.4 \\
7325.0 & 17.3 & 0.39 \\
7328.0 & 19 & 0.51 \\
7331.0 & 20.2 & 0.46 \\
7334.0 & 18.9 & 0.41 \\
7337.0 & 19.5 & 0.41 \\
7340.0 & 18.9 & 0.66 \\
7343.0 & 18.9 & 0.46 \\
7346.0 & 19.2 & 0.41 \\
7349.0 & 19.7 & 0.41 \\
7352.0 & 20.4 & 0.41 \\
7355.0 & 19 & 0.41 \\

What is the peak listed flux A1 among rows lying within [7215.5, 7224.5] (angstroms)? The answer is 14.8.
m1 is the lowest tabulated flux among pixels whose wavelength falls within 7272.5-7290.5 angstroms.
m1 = 17.5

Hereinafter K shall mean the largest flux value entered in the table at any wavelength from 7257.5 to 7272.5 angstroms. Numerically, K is 17.7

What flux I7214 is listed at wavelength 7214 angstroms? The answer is 14.3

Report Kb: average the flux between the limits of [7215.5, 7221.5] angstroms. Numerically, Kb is 14.6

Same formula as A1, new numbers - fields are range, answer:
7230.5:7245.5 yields 15.5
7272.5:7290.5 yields 18.2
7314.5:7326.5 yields 20.1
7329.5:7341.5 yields 20.2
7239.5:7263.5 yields 16.9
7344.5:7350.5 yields 19.7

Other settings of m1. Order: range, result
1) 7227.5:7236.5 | 14.9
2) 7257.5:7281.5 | 16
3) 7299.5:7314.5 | 18.4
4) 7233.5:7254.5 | 15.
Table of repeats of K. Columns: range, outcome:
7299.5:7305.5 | 18.9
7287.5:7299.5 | 19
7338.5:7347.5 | 19.2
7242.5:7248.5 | 16.5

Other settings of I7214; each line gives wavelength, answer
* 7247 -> 16.5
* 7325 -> 17.3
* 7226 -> 15.3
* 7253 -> 16.2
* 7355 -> 19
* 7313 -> 19.4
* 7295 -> 18.4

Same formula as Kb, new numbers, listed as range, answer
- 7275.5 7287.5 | 17.6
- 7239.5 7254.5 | 16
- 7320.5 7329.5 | 18.2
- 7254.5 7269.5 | 16.9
